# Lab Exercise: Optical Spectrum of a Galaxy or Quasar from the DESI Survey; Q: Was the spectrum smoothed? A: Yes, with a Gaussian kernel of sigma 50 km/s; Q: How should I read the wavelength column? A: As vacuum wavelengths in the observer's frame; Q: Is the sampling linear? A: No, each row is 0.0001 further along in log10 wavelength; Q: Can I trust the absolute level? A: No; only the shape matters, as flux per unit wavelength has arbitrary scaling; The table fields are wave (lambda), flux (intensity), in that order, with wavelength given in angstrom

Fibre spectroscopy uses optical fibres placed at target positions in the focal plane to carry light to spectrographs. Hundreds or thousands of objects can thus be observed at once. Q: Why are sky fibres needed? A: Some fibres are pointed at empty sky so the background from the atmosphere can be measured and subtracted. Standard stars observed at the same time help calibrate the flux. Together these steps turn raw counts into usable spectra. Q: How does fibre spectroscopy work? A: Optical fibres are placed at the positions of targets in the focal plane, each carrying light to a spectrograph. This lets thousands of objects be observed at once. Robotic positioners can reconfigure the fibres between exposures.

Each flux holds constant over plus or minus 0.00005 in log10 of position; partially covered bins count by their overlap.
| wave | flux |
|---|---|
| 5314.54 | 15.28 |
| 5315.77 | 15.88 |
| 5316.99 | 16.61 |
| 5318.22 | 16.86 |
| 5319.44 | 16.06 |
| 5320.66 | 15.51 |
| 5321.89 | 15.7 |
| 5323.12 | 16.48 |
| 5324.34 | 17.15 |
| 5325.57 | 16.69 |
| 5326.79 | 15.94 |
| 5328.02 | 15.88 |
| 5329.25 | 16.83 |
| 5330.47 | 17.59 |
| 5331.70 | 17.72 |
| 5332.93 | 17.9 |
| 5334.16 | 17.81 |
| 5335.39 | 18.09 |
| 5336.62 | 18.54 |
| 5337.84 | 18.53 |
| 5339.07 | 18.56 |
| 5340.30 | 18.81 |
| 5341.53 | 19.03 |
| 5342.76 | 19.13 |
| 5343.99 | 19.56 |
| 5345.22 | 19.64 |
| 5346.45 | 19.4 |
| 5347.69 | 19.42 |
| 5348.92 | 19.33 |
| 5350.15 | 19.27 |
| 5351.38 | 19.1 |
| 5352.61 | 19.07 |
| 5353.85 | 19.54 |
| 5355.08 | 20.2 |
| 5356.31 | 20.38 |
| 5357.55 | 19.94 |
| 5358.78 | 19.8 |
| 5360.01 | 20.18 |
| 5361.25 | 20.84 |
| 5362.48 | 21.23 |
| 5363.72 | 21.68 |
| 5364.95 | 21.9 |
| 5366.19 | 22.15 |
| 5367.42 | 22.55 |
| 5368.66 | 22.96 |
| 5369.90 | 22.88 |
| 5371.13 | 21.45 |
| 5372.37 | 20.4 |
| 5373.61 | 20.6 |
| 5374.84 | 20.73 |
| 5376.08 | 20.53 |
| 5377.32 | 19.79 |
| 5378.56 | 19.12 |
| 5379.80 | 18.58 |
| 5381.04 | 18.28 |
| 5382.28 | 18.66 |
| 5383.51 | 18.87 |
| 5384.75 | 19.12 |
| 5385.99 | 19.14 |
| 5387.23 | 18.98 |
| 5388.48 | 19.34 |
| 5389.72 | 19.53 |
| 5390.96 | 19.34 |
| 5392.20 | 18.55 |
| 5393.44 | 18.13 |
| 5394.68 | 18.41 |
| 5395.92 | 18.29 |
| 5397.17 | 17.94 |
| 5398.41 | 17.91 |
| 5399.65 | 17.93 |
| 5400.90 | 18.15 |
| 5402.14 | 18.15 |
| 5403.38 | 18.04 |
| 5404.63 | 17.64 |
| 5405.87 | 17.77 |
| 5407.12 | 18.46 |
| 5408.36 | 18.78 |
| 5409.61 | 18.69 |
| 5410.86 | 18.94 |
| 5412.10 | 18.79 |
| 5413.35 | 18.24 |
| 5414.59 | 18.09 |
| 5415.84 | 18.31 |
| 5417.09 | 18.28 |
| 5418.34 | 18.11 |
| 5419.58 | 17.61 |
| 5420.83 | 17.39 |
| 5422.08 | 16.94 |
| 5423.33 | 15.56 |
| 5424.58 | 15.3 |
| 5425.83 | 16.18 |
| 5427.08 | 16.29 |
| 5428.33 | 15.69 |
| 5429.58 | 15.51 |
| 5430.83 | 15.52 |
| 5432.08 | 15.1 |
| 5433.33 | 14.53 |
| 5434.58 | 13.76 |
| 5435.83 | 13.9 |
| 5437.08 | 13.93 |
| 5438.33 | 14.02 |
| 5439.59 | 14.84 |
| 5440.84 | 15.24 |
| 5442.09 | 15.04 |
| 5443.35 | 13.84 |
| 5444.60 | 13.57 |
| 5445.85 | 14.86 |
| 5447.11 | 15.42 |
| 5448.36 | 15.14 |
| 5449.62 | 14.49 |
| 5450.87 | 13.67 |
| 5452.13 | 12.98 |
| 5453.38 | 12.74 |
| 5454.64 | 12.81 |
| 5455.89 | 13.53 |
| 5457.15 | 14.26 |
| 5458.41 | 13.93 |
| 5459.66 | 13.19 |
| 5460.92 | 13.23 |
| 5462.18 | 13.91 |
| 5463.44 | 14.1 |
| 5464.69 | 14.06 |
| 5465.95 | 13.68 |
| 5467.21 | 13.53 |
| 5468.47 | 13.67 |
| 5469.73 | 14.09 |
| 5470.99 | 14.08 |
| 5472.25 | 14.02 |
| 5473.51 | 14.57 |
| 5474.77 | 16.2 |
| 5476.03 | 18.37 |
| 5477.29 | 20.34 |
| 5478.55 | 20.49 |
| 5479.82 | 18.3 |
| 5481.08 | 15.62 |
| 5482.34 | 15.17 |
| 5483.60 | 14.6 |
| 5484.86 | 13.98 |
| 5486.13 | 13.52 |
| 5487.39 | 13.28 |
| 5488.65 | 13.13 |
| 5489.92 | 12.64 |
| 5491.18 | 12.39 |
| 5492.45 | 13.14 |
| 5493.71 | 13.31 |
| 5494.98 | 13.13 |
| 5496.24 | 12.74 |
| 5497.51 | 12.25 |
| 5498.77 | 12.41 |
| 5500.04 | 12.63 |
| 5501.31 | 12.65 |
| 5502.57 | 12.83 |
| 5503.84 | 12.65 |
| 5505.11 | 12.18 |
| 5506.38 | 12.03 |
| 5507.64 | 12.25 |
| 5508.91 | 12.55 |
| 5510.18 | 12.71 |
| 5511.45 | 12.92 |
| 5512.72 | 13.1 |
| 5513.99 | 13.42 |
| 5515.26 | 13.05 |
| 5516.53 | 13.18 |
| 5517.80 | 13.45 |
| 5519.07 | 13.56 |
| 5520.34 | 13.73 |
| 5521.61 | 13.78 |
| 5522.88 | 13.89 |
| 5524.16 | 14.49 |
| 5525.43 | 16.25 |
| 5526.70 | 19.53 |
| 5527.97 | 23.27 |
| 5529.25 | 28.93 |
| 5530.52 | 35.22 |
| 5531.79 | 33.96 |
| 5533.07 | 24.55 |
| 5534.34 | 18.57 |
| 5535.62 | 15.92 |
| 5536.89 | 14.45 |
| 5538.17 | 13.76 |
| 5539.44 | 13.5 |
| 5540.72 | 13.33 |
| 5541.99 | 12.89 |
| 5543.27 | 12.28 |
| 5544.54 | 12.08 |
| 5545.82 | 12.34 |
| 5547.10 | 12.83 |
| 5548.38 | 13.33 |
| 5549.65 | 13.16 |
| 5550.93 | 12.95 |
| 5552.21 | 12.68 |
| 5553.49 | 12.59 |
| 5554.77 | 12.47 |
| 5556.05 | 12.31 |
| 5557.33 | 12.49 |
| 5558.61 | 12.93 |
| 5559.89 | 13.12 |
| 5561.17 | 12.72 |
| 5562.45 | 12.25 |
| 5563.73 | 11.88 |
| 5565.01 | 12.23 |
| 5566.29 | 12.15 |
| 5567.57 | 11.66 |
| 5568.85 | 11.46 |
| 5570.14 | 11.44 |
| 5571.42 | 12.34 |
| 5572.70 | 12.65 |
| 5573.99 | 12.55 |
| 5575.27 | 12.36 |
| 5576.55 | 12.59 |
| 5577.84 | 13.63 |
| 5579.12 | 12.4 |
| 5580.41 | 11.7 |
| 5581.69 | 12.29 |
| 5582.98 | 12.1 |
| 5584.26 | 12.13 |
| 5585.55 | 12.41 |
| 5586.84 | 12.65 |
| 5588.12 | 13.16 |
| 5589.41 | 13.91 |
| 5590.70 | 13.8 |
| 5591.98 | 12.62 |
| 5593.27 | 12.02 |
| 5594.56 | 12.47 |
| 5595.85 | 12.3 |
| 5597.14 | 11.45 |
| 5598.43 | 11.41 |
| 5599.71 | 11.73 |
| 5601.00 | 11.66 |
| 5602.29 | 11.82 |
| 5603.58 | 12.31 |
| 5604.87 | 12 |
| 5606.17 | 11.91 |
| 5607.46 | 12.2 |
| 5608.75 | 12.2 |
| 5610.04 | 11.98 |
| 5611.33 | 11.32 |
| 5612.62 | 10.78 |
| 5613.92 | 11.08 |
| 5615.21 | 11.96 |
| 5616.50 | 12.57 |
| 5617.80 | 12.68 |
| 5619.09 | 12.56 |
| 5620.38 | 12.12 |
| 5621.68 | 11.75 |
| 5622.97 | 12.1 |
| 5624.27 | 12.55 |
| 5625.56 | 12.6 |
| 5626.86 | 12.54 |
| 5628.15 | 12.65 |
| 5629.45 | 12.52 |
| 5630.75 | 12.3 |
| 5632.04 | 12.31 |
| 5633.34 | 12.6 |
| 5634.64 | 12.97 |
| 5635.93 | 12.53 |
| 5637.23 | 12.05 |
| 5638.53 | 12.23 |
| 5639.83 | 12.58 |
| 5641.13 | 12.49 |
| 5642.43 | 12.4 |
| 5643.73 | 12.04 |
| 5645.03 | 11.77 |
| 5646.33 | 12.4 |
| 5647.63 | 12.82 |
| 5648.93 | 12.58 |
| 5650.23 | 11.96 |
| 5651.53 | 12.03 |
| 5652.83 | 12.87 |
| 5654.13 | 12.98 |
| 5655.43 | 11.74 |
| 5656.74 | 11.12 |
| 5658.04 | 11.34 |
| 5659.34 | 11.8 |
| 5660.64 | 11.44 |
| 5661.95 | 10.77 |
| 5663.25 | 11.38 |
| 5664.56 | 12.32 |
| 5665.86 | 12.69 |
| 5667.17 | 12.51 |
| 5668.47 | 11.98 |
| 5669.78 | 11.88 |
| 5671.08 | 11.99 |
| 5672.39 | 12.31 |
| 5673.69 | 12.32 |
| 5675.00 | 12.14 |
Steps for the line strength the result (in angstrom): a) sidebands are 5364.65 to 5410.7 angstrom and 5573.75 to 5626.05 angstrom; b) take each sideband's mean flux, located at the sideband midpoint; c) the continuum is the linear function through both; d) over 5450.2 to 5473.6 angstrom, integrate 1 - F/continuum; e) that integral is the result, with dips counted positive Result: 4.4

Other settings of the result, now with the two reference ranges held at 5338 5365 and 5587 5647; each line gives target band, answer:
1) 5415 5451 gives 4.08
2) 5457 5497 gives 4.17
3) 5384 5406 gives 0.05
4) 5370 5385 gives -0.61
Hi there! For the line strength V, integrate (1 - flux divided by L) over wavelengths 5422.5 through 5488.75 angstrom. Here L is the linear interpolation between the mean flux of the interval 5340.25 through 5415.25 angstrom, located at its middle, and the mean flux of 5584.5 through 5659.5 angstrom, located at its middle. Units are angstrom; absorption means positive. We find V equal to 9.2 angstrom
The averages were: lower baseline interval 19.5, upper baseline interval 12.2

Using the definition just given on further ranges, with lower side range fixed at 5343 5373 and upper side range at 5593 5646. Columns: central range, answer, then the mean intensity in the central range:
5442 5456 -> 2.9 angstrom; 14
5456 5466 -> 2.0 angstrom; 13.8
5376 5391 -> 0.4 angstrom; 19.1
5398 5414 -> 0.6 angstrom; 18.3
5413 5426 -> 0.9 angstrom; 17.3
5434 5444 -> 2.0 angstrom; 14.3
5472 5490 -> 0.9 angstrom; 15.7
